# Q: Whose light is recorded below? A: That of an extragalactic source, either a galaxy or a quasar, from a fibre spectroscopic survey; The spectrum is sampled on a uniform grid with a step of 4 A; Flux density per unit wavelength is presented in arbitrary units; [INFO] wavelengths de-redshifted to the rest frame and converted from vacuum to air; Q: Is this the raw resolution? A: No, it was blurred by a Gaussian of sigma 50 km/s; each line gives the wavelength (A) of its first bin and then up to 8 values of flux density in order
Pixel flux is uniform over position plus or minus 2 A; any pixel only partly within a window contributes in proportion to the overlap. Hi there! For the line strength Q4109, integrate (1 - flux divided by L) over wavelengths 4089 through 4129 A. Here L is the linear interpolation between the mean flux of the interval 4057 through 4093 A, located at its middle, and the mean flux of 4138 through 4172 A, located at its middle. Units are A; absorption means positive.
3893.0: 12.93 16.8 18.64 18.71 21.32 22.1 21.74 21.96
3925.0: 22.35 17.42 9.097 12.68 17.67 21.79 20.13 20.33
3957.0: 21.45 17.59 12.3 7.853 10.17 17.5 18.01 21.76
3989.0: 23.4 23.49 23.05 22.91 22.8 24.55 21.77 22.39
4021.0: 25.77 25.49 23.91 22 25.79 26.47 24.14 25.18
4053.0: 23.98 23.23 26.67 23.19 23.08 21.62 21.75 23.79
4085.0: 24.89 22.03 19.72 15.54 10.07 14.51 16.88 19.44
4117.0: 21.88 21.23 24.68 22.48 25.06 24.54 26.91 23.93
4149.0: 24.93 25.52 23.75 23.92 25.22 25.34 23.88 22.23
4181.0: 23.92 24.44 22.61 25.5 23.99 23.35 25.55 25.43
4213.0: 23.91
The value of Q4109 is 8.9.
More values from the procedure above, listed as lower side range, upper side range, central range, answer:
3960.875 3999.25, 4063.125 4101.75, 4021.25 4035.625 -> -3.76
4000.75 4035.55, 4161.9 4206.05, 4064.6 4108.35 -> 7.35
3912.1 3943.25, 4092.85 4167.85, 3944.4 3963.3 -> -1.57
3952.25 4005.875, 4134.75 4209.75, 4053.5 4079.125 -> -2.47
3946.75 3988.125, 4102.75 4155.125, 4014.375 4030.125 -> -4.63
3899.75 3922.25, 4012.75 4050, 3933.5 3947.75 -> 3.31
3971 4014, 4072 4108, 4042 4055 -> -3.07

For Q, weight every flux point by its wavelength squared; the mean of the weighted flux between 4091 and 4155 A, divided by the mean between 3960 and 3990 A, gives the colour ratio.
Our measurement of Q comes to 1.4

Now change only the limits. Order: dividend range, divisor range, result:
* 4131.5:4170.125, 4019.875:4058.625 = 1.07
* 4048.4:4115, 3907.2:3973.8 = 1.27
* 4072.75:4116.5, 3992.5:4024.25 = 0.85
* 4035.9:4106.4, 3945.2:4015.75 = 1.18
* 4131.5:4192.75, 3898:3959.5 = 1.44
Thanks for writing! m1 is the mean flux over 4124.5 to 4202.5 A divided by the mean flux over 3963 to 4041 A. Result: 1.16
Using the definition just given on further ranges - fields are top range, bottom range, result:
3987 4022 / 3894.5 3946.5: 1.25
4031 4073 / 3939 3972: 1.41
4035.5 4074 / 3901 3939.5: 1.31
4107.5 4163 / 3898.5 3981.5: 1.32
